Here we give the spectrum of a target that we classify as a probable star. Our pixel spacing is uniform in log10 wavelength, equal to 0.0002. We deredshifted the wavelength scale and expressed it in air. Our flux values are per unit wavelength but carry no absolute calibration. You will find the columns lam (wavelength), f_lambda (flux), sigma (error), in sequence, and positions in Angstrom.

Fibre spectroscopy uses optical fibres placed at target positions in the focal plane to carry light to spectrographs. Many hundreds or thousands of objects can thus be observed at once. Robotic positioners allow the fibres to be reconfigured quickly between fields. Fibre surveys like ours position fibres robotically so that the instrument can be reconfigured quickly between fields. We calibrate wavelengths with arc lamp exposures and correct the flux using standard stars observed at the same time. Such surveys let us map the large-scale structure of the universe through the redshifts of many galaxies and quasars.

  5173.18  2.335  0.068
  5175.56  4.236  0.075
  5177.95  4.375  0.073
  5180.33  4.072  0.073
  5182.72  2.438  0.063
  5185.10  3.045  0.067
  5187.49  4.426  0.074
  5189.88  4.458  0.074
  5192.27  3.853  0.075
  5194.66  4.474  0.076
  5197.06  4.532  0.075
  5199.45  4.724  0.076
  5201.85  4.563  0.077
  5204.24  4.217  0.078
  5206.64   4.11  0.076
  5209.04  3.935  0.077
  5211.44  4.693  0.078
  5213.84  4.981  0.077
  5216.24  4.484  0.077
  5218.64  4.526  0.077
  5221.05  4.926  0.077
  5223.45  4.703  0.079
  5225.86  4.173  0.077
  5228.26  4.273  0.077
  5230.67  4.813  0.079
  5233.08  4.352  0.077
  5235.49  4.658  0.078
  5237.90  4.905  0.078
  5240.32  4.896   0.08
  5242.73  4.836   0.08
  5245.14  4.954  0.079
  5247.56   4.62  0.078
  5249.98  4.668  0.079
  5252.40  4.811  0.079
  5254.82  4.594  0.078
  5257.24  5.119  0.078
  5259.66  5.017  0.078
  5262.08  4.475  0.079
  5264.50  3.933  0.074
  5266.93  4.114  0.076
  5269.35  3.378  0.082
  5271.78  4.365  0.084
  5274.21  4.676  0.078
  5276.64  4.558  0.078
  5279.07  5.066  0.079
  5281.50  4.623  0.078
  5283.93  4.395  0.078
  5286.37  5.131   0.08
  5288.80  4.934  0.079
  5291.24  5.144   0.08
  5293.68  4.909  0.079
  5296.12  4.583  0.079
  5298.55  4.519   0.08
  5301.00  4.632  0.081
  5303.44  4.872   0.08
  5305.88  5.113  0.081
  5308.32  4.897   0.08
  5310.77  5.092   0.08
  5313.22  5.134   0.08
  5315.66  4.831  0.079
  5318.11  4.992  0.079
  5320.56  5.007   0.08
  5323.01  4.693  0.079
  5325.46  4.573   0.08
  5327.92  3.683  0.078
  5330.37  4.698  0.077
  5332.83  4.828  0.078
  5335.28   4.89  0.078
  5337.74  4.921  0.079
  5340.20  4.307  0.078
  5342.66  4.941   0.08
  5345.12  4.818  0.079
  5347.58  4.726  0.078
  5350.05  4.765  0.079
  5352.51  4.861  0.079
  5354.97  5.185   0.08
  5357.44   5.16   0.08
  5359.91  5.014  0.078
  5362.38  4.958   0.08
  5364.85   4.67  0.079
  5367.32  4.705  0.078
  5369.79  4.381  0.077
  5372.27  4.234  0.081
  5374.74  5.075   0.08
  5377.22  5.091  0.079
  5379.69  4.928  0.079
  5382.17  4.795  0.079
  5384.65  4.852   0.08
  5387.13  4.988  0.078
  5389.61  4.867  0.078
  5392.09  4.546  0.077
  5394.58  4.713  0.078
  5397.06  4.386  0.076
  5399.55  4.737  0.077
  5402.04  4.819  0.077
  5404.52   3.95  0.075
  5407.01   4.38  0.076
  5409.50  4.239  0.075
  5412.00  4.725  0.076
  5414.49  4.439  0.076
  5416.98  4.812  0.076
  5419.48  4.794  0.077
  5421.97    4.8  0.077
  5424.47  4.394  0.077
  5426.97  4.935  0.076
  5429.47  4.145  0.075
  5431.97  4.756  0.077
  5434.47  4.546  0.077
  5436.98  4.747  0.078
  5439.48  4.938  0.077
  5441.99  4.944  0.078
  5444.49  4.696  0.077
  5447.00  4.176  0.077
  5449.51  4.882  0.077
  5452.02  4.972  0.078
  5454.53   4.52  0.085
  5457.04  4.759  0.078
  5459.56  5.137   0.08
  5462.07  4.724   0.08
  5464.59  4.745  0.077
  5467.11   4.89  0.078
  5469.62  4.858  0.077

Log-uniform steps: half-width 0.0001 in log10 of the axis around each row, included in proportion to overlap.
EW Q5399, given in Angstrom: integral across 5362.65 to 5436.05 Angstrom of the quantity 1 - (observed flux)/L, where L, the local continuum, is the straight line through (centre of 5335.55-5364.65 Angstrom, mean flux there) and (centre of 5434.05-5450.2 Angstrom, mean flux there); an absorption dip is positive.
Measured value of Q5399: 2.0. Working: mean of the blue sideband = 4.87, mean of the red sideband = 4.71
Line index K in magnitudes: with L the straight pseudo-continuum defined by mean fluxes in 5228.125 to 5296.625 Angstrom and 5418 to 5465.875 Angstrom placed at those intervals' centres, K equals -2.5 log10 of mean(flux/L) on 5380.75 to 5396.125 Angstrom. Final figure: -0.02 mag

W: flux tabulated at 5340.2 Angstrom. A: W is 4.307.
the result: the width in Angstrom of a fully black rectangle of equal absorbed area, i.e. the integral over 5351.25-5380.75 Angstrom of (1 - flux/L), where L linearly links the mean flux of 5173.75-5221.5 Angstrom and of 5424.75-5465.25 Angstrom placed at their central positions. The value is -1.92 Angstrom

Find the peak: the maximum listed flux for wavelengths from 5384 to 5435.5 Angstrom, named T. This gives 4.988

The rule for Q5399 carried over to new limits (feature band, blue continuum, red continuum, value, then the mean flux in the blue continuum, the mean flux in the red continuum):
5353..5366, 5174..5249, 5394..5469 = -1.2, 4.39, 4.66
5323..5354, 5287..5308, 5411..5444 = 0.8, 4.85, 4.69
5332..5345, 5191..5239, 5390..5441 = -0.6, 4.49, 4.6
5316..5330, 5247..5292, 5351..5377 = 0.4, 4.61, 4.83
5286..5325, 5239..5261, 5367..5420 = -1.1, 4.83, 4.65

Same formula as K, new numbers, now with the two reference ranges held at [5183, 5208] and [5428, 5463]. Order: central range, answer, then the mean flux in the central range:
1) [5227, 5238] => -0.08 mag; 4.57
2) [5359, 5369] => -0.06 mag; 4.81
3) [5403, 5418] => 0.05 mag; 4.43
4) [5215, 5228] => -0.08 mag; 4.54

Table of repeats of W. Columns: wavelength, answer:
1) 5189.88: 4.458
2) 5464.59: 4.745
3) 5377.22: 5.091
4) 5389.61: 4.867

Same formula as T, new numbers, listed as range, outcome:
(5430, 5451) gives 4.944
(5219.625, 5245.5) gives 4.954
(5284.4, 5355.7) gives 5.185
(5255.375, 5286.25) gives 5.119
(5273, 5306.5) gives 5.144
